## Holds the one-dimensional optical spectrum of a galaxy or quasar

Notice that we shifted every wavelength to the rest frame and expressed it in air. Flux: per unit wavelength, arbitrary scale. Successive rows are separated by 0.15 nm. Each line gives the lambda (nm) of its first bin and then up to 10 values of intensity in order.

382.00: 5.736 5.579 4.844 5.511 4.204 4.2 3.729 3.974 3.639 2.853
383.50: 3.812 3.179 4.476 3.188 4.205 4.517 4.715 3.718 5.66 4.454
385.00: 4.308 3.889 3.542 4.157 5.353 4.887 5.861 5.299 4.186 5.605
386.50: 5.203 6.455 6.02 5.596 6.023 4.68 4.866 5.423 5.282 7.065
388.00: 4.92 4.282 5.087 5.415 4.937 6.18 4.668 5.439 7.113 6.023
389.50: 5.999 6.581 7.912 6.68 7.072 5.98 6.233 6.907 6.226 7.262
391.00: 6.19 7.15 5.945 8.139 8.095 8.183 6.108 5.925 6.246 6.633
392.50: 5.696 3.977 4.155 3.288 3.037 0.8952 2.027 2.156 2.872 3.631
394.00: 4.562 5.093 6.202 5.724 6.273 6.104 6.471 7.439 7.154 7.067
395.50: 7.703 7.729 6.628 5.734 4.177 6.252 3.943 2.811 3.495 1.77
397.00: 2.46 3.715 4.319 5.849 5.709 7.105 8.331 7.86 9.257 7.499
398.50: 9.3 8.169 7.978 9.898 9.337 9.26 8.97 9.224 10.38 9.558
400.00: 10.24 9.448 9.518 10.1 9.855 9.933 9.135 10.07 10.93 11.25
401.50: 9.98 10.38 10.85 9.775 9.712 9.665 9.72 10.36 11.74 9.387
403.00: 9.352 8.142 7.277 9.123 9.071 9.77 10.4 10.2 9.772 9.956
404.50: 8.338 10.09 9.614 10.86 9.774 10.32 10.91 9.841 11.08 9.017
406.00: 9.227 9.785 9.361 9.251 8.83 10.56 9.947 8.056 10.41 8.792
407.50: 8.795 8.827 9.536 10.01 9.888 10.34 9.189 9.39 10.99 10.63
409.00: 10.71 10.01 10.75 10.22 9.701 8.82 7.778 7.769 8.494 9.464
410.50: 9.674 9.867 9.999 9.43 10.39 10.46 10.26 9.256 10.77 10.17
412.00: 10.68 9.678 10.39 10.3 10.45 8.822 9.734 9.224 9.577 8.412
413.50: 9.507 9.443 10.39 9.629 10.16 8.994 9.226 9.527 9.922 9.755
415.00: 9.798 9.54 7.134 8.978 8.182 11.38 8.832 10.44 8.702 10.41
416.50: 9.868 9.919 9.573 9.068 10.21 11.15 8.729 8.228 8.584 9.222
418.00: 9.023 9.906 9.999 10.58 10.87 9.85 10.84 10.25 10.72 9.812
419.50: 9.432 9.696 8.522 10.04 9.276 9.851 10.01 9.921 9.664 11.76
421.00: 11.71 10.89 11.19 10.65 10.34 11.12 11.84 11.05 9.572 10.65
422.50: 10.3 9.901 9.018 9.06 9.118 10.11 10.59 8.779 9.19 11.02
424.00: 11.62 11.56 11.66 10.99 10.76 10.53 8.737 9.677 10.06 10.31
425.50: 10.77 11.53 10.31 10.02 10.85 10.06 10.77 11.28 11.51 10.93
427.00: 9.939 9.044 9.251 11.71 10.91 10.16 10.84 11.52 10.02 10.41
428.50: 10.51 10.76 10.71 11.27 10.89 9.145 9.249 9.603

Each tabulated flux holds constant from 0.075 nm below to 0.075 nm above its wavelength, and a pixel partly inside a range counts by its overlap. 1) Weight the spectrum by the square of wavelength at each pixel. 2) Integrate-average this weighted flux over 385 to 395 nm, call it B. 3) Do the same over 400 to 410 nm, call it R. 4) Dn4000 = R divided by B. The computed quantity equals 1.93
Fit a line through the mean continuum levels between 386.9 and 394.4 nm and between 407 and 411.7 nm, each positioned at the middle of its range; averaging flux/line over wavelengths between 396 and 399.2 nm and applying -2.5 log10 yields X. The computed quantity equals 0.15 mag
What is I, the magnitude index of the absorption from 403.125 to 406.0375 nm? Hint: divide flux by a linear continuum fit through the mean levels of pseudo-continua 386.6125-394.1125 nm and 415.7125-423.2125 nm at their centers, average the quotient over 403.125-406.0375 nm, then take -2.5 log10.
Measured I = -0.24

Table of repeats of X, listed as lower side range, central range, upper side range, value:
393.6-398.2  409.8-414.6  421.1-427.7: -0.16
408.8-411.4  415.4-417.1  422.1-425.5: 0.03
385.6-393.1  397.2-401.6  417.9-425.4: -0.22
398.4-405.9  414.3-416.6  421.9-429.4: 0.07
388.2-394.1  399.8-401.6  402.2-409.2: -0.21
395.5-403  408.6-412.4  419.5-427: -0.08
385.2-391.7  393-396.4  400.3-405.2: 0.42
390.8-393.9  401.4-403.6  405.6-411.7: -0.22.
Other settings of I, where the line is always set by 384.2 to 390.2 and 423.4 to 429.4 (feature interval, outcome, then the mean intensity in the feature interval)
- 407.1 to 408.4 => -0.18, 9.52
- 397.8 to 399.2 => -0.25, 8.61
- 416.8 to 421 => -0.04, 9.85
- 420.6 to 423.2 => -0.06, 10.5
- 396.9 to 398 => 0.25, 5.33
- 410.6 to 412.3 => -0.18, 10.1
